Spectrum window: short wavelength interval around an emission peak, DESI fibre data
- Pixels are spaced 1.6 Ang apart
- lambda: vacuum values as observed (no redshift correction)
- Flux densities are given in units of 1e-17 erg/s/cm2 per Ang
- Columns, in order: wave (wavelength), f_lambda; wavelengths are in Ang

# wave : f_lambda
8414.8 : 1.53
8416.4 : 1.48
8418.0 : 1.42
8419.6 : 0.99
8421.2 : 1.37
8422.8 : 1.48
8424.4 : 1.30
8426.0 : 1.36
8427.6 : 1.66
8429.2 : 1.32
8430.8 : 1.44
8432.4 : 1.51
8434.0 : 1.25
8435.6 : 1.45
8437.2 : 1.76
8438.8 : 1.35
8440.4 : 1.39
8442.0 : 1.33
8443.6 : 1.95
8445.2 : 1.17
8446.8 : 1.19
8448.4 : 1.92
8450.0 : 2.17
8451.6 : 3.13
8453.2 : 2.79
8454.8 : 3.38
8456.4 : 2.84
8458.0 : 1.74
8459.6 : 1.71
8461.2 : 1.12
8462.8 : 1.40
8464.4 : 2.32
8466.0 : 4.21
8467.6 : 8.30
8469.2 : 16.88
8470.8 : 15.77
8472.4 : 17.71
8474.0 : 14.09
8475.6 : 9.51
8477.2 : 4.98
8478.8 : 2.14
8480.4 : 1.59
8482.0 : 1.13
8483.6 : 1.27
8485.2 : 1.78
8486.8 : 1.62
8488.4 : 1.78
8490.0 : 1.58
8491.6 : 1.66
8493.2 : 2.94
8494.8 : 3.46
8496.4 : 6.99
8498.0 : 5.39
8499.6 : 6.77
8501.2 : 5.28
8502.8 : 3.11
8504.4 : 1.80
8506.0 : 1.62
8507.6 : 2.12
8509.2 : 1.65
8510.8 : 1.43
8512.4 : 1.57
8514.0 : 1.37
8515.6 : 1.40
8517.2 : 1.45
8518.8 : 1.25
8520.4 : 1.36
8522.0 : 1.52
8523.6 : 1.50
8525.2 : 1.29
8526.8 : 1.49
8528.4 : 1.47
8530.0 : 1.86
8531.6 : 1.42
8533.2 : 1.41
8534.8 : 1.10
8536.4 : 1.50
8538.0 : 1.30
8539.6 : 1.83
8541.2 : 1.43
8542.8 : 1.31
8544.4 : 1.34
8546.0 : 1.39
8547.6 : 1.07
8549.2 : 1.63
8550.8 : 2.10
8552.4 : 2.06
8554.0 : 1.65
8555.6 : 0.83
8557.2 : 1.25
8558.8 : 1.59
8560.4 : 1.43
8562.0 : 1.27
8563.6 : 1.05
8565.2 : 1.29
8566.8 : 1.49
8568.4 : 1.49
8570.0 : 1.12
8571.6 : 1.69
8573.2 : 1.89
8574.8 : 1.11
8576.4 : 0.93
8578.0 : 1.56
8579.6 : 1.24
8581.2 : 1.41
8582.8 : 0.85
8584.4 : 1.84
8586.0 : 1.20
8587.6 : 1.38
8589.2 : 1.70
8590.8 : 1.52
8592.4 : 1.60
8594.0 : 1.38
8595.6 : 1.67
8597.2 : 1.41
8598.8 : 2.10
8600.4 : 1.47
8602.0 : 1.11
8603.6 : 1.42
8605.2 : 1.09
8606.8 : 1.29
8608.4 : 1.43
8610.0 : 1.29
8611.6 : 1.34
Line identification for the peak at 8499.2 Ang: [N II] 6583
